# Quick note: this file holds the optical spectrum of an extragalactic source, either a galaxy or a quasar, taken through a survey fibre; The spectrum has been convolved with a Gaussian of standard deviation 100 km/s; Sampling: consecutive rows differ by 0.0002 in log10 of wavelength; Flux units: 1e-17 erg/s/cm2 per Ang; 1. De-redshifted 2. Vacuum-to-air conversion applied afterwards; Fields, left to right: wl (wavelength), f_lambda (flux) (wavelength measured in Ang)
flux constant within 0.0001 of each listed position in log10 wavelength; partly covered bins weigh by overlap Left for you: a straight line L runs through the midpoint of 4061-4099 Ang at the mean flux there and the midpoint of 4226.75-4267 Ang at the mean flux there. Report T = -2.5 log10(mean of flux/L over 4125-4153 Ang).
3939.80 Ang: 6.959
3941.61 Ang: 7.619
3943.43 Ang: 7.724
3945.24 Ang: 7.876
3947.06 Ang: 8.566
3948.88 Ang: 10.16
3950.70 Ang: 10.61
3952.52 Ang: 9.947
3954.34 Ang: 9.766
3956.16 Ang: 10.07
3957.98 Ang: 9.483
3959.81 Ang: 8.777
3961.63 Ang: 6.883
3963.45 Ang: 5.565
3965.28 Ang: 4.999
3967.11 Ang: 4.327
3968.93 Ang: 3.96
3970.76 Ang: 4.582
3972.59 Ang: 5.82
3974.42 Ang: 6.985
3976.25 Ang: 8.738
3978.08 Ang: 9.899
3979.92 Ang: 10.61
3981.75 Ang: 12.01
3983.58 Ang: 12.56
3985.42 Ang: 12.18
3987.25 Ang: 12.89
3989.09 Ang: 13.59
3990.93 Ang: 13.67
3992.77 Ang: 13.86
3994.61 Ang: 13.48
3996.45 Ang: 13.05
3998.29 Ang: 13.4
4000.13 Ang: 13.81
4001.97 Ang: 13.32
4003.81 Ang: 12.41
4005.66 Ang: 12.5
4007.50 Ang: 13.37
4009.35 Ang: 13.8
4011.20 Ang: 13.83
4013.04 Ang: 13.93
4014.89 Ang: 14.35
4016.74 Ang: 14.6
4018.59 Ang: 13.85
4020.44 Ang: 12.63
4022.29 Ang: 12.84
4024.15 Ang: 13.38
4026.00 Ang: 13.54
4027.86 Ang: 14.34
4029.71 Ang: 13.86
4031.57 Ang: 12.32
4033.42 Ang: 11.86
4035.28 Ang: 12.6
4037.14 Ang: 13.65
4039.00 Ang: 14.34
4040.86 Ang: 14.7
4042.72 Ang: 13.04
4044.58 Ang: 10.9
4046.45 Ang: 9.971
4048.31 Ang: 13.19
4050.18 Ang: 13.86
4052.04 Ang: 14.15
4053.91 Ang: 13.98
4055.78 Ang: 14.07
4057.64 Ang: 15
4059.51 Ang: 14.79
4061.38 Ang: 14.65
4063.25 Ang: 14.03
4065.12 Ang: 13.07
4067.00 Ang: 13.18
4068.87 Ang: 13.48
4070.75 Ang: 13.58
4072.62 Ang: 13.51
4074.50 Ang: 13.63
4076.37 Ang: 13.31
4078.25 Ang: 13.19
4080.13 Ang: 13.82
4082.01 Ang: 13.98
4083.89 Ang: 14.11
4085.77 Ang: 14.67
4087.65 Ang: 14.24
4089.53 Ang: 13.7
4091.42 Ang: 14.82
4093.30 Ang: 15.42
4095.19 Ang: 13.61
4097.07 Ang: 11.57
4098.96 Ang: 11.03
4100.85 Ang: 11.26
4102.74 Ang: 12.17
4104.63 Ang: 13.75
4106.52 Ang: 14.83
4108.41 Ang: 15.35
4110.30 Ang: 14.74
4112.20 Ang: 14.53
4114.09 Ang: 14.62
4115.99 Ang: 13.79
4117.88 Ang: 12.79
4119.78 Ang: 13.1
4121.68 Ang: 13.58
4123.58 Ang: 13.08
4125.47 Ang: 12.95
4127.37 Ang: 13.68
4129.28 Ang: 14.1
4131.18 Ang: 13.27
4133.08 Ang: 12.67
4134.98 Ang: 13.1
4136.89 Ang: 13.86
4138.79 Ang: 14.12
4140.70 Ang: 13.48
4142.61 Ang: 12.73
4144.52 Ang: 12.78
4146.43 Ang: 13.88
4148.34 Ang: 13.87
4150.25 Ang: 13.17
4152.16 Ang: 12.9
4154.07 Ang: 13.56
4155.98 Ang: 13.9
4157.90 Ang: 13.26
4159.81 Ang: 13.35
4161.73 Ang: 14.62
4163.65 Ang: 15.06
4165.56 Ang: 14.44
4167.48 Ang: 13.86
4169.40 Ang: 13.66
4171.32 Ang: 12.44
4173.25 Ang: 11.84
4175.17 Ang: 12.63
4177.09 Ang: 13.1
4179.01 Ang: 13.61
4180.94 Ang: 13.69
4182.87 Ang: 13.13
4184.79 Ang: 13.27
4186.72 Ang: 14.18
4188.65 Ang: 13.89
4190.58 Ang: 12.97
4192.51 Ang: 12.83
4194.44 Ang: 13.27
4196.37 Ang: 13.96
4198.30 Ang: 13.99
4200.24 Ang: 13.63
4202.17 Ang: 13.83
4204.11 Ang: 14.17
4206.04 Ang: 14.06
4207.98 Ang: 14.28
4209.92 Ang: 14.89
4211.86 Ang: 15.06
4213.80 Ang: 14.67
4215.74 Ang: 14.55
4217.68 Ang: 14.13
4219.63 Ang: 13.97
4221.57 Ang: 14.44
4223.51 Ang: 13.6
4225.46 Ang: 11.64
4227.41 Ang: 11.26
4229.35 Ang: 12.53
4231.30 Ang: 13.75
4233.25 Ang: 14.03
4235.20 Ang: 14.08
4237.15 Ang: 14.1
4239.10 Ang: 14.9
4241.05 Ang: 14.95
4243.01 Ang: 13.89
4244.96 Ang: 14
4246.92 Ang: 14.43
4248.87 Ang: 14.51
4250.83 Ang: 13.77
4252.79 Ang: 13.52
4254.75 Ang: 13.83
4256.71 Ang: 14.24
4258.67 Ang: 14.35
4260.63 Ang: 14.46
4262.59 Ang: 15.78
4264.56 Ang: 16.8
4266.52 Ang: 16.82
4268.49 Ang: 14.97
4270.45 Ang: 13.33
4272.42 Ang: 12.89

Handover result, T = 0.04 mag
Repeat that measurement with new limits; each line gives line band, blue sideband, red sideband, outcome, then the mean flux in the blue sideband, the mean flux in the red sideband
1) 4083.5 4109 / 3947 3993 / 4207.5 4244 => -0.18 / 9.2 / 13.9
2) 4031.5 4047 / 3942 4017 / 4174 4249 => -0.12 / 10.5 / 13.8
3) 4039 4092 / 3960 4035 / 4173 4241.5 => -0.13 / 11.4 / 13.7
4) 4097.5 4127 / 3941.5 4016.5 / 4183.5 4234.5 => -0.09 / 10.4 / 13.7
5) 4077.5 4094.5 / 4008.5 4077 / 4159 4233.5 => -0.05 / 13.5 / 13.6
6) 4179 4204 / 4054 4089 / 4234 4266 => 0.06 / 13.9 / 14.5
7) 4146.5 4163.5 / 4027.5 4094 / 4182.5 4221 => 0.01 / 13.6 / 14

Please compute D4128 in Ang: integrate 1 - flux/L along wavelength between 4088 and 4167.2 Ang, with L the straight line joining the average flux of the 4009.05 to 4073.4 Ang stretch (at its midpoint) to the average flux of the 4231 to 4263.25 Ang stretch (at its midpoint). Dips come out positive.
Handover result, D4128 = 1.4 Ang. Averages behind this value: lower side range 13.5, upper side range 14.3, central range 13.6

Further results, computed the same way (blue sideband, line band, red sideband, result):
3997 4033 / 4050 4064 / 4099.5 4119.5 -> -0.81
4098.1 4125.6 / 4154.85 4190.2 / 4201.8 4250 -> 0.51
